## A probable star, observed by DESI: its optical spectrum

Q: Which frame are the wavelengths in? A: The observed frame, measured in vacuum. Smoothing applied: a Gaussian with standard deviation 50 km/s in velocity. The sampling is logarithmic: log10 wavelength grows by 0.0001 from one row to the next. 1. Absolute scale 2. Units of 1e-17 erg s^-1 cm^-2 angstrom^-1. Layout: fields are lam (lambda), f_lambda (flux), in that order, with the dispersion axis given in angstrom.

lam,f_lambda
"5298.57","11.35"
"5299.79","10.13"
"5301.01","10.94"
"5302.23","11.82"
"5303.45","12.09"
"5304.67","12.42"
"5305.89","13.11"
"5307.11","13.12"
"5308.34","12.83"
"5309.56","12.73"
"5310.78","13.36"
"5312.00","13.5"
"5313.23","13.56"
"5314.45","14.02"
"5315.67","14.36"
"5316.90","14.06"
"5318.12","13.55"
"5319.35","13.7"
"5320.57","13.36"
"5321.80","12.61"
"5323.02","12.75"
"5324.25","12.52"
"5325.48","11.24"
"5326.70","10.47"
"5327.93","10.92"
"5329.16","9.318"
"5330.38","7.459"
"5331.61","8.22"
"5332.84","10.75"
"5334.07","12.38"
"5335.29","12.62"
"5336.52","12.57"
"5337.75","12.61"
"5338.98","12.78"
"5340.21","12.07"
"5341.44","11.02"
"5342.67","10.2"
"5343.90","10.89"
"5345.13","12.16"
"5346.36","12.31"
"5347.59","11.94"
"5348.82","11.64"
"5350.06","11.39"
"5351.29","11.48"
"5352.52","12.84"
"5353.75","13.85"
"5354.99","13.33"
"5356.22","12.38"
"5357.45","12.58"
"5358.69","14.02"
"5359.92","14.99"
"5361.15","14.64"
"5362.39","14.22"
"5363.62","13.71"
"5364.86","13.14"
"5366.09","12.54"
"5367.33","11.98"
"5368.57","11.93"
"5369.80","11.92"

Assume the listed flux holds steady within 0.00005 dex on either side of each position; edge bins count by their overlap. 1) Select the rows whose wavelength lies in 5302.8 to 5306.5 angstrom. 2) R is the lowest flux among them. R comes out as 12.09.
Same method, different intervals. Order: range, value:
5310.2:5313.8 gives 13.36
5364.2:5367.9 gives 11.98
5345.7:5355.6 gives 11.39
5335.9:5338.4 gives 12.57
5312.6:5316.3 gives 13.56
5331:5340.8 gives 8.22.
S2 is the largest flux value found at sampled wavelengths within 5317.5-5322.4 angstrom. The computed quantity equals 13.7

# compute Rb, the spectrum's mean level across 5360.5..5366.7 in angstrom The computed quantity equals 13.7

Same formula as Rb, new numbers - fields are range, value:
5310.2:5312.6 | 13.4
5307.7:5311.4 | 13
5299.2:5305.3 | 11.5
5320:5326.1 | 12.5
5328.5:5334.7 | 9.66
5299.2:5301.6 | 10.5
